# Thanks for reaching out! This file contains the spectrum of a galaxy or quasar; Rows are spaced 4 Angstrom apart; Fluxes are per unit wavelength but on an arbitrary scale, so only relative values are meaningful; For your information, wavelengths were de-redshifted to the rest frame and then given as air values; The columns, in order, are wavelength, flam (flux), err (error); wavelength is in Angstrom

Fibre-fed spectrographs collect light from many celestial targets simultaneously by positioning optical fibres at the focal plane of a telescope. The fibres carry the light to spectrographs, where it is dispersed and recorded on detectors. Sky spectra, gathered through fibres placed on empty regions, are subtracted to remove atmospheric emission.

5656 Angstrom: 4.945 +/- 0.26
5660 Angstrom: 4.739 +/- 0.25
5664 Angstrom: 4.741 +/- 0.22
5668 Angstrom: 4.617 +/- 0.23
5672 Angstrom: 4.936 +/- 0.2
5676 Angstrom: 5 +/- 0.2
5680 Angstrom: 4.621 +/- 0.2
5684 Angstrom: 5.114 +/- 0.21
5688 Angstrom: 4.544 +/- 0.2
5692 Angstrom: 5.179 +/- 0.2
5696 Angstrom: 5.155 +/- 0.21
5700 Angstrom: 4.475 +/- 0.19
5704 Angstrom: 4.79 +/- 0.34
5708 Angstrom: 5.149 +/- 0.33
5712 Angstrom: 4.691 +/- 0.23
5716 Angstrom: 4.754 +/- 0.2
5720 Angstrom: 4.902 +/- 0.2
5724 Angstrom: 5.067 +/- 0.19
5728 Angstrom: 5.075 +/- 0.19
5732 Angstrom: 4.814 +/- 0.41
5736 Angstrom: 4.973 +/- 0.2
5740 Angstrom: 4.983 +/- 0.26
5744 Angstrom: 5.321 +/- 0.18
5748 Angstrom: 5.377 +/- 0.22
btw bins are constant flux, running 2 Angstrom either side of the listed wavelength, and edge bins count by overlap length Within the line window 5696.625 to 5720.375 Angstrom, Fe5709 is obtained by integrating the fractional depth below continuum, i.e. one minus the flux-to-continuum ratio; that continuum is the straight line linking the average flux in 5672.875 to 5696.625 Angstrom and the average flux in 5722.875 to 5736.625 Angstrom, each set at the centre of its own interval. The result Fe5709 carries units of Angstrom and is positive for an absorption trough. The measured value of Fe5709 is 0.7 Angstrom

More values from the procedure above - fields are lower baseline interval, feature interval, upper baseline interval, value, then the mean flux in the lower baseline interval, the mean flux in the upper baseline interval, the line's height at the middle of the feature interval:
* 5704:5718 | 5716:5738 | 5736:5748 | 0.28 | 4.85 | 5.16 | 5.01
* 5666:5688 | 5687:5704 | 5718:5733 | 0.12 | 4.83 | 4.97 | 4.88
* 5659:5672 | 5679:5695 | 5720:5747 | -0.22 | 4.73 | 5.04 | 4.83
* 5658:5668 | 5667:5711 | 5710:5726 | -0.85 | 4.72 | 4.85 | 4.78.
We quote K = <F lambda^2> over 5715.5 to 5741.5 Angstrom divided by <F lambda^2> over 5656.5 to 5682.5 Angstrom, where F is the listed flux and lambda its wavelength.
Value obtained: 1.1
